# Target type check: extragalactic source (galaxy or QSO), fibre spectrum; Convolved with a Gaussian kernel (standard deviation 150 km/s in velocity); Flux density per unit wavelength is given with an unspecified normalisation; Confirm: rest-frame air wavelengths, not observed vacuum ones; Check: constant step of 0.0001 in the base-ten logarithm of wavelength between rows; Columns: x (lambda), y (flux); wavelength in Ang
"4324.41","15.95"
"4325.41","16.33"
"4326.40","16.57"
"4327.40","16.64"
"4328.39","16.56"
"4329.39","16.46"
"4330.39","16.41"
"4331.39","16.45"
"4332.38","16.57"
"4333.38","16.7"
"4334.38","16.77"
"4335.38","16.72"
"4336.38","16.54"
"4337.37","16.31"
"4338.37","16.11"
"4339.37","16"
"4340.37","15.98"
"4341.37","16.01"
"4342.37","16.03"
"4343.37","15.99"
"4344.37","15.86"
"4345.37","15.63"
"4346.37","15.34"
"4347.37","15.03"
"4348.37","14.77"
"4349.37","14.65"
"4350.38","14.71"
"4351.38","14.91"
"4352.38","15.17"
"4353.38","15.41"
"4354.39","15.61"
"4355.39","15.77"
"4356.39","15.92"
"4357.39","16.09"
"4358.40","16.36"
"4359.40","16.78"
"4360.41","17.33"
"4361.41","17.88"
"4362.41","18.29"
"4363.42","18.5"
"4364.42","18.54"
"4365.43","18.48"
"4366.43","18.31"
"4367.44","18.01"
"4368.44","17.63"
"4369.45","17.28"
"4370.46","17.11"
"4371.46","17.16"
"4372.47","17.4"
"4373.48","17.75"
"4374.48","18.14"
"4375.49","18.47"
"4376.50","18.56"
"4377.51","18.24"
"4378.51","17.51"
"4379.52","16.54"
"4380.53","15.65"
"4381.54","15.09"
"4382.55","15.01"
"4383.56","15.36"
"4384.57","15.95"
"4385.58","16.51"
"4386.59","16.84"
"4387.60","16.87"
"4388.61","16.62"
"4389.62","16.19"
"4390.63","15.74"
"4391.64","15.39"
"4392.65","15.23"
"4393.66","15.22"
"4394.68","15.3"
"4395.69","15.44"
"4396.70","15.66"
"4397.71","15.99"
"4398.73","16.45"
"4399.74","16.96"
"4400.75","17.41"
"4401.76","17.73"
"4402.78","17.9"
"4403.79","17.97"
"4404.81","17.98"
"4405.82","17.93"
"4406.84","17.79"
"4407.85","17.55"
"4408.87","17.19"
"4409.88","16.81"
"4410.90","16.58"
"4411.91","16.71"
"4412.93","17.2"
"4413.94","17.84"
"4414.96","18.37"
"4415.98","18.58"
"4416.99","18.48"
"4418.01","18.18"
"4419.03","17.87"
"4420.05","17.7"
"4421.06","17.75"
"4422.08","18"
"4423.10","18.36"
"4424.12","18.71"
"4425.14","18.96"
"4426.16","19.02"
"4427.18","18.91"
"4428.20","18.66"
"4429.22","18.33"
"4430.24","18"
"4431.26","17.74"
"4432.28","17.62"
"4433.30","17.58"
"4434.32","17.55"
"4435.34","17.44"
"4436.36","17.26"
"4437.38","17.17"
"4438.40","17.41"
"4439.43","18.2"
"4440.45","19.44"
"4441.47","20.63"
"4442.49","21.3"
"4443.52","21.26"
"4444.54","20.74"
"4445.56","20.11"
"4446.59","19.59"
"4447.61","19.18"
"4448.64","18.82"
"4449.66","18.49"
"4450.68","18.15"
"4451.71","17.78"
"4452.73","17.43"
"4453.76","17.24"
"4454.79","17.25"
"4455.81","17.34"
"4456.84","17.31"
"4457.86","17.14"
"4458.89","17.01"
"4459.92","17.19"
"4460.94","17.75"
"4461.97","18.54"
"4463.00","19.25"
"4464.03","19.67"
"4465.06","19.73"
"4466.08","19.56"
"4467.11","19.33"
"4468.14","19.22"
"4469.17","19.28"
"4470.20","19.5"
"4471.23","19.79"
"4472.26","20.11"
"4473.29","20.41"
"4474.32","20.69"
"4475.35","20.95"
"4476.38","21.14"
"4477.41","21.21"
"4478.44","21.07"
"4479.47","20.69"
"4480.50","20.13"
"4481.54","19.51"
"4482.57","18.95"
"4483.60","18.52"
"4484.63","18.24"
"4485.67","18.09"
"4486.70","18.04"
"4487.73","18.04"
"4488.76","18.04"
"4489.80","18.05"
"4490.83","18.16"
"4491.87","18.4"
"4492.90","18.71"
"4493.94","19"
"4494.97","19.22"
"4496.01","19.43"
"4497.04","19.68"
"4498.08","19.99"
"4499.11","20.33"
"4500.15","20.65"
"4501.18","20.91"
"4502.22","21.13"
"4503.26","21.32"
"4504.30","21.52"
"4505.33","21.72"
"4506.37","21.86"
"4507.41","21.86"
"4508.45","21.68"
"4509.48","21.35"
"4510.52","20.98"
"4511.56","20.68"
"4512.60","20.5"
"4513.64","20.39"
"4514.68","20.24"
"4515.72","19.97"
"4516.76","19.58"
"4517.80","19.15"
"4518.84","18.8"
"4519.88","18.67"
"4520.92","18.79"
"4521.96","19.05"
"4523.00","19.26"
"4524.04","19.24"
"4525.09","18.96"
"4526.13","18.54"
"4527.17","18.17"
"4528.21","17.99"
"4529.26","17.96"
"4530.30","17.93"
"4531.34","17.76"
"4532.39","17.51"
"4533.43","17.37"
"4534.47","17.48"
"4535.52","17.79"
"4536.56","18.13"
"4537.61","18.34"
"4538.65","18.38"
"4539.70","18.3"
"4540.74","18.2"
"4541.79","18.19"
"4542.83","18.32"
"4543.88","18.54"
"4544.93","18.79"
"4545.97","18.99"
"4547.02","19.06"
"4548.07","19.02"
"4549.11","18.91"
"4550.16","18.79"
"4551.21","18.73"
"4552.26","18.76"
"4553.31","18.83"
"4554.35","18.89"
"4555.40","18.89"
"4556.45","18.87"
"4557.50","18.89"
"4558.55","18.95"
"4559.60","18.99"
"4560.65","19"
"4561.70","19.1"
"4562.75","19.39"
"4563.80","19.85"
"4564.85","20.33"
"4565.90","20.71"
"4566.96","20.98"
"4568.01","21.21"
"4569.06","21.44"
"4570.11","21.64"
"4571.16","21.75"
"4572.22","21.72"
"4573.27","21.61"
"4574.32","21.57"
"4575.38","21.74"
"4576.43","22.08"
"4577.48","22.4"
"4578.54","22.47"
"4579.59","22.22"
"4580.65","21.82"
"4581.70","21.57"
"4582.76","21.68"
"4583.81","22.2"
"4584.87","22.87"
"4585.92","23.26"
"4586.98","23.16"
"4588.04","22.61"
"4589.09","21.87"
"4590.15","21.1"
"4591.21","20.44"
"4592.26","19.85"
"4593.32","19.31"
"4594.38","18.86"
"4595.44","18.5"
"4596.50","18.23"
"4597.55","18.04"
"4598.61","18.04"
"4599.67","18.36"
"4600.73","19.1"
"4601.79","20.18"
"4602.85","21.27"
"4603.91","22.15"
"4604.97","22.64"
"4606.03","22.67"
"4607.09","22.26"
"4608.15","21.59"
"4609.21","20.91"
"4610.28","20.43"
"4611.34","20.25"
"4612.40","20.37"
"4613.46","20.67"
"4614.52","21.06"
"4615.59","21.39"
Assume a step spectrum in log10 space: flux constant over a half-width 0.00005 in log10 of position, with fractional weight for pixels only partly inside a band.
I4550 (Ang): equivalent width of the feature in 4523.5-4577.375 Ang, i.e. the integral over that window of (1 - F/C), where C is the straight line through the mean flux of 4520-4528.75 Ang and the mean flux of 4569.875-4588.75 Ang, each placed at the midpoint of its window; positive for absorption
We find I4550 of 2.9 Ang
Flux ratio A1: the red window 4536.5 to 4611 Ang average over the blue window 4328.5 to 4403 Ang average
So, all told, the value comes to 1.23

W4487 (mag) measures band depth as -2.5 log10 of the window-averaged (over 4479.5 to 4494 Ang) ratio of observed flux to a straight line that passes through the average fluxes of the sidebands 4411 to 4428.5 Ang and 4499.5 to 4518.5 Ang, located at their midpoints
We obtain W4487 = 0.09 mag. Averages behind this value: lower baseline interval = 18.2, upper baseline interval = 20.8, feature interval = 18.6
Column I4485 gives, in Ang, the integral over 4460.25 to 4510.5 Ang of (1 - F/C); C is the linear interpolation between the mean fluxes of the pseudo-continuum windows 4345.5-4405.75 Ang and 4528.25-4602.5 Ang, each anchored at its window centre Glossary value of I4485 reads -3.7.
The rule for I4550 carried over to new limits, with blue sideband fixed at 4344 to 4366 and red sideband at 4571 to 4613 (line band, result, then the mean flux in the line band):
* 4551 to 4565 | 0.9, 19.1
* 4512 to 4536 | 1.1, 18.7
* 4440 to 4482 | -2.0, 19.3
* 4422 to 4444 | -0.9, 18.5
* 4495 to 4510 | -1.3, 20.9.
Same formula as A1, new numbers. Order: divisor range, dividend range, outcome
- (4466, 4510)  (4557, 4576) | 1.03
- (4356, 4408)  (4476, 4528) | 1.16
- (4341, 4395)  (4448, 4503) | 1.16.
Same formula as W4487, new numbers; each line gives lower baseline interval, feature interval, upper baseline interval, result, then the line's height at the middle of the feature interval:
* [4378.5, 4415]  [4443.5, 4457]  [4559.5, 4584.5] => -0.03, 18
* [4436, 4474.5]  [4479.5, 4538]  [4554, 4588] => 0.03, 19.8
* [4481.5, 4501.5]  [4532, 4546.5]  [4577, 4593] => 0.13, 20.5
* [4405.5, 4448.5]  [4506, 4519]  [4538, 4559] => -0.11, 18.6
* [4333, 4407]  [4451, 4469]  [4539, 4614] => 0.00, 18.2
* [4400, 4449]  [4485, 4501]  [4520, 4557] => -0.03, 18.4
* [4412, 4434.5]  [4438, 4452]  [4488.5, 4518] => -0.04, 18.7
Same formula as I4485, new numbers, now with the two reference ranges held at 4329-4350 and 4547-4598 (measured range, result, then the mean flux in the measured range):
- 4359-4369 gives -0.9 Ang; 18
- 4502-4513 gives -1.2 Ang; 21.3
